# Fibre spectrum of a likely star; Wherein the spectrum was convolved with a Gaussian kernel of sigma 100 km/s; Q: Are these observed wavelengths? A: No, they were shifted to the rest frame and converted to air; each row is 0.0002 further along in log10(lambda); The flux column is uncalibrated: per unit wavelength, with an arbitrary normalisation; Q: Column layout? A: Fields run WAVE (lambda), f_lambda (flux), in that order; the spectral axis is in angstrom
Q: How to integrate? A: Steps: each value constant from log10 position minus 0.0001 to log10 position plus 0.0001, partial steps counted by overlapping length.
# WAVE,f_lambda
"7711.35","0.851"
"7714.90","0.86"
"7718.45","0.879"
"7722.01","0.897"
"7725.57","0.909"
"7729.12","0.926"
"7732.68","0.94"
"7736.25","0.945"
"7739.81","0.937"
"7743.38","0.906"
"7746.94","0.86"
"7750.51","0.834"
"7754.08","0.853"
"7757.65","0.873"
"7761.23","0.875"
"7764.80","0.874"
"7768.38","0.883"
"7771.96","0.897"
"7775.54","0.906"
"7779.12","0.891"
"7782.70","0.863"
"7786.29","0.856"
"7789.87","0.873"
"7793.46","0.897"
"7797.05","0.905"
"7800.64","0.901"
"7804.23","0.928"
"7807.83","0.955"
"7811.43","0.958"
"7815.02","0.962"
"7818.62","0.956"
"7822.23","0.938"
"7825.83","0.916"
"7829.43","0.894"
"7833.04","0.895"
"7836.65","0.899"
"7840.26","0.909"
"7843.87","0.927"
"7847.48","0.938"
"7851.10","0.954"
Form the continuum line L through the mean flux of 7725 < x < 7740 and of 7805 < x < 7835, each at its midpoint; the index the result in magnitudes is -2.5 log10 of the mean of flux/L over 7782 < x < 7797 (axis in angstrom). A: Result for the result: 0.07 mag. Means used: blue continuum 0.933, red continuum 0.934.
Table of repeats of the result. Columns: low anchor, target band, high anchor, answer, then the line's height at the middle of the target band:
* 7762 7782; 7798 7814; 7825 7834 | -0.05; 0.896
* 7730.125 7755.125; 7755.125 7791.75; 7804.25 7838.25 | 0.04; 0.911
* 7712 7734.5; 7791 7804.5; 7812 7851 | 0.02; 0.918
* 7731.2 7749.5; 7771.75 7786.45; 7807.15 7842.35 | 0.04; 0.92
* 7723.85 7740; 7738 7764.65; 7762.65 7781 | 0.04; 0.911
